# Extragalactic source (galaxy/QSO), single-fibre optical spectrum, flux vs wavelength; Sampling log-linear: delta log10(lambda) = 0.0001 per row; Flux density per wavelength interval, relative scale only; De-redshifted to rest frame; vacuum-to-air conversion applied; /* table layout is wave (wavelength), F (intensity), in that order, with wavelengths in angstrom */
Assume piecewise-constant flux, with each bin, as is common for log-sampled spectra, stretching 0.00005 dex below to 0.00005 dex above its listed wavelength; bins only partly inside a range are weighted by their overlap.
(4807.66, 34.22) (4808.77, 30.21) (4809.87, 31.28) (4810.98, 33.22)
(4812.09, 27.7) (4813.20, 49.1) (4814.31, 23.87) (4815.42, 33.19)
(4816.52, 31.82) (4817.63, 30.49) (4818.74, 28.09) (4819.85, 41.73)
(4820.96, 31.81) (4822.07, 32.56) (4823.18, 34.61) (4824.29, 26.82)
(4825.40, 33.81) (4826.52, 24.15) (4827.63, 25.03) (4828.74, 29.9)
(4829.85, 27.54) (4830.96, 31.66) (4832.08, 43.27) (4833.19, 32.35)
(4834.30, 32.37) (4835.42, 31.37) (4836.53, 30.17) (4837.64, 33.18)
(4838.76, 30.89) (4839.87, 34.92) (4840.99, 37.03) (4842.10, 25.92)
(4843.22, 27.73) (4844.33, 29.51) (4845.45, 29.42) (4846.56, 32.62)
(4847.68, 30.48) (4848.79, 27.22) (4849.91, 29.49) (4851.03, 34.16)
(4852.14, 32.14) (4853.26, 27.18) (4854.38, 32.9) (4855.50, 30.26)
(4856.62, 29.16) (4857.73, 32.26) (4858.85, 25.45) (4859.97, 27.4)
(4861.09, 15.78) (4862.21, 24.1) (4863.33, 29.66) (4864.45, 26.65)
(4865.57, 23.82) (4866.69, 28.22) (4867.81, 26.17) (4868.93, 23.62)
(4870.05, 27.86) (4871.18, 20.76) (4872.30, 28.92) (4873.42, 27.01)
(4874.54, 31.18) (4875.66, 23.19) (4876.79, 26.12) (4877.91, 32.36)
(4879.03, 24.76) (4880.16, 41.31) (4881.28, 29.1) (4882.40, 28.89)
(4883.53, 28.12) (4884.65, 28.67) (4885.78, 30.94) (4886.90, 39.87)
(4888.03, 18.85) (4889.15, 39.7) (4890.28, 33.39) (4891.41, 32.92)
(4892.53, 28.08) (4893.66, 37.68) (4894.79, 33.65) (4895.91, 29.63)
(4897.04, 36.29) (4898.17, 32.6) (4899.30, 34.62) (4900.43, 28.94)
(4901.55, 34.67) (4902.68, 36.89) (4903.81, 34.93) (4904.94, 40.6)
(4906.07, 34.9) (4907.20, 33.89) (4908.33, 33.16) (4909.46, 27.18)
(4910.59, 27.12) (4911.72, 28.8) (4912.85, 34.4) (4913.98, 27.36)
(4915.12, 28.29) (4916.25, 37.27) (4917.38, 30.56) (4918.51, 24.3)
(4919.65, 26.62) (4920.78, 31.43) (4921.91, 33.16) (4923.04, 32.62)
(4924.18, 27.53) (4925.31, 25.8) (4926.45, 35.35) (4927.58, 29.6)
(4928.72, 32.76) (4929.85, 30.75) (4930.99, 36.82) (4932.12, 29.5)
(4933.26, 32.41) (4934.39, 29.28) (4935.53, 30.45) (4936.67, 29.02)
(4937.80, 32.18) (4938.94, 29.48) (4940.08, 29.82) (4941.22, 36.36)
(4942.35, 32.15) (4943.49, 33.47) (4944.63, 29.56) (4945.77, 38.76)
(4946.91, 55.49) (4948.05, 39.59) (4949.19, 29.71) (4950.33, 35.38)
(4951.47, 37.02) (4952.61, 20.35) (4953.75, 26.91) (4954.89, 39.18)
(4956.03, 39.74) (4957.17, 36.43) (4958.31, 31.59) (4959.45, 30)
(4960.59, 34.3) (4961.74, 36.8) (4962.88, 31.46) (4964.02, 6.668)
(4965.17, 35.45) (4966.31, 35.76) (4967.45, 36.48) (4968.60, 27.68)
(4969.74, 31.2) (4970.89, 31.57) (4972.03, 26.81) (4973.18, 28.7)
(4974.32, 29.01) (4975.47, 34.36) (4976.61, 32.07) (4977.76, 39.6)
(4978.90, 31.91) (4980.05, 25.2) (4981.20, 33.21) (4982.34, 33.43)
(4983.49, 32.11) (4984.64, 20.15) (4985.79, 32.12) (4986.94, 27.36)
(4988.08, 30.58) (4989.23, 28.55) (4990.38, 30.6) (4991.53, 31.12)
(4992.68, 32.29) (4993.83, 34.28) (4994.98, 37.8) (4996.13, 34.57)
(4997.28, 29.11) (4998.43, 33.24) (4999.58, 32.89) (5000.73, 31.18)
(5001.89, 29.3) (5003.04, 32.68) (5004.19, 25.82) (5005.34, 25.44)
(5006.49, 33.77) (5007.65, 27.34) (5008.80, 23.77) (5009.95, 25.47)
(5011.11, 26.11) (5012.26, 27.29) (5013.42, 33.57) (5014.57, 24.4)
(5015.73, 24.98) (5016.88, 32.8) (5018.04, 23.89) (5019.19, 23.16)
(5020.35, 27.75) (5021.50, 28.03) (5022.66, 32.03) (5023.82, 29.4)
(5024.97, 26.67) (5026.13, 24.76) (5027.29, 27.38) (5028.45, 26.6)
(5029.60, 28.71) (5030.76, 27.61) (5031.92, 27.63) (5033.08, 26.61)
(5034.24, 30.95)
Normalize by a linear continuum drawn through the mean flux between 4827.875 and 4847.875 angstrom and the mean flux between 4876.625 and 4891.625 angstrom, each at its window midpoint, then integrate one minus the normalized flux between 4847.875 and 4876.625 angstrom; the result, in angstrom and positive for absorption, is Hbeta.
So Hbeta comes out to 3.6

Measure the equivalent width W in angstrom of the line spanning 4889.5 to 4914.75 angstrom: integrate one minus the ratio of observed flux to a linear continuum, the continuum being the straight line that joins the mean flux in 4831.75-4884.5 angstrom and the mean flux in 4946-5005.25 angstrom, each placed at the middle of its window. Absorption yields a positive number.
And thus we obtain -2.17 angstrom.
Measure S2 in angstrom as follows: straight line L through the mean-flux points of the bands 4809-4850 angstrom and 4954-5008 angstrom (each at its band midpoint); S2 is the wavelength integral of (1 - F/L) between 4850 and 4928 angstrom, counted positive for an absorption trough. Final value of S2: 3.2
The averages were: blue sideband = 31.5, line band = 30.2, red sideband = 31.3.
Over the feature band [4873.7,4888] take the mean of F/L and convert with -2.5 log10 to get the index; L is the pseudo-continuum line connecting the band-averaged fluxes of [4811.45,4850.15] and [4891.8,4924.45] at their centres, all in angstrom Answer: 0.07 mag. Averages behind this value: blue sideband 31.5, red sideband 32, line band 29.9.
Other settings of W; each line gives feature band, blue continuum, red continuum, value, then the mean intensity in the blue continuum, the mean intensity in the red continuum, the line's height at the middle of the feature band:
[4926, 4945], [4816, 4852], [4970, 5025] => -0.8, 31.3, 29.8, 30.4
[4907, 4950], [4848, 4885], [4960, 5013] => -3.9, 28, 30.4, 29.2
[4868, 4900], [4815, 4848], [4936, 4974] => 1.6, 31.5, 32.5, 31.9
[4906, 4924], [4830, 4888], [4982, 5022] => -0.7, 29.4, 29.3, 29.4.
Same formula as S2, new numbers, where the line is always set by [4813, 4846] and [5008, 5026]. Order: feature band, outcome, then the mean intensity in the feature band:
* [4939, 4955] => -3.0 angstrom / 34.3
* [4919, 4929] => -0.3 angstrom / 30.4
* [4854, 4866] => 1.5 angstrom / 27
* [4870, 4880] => 1.0 angstrom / 27.4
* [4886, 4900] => -1.3 angstrom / 33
